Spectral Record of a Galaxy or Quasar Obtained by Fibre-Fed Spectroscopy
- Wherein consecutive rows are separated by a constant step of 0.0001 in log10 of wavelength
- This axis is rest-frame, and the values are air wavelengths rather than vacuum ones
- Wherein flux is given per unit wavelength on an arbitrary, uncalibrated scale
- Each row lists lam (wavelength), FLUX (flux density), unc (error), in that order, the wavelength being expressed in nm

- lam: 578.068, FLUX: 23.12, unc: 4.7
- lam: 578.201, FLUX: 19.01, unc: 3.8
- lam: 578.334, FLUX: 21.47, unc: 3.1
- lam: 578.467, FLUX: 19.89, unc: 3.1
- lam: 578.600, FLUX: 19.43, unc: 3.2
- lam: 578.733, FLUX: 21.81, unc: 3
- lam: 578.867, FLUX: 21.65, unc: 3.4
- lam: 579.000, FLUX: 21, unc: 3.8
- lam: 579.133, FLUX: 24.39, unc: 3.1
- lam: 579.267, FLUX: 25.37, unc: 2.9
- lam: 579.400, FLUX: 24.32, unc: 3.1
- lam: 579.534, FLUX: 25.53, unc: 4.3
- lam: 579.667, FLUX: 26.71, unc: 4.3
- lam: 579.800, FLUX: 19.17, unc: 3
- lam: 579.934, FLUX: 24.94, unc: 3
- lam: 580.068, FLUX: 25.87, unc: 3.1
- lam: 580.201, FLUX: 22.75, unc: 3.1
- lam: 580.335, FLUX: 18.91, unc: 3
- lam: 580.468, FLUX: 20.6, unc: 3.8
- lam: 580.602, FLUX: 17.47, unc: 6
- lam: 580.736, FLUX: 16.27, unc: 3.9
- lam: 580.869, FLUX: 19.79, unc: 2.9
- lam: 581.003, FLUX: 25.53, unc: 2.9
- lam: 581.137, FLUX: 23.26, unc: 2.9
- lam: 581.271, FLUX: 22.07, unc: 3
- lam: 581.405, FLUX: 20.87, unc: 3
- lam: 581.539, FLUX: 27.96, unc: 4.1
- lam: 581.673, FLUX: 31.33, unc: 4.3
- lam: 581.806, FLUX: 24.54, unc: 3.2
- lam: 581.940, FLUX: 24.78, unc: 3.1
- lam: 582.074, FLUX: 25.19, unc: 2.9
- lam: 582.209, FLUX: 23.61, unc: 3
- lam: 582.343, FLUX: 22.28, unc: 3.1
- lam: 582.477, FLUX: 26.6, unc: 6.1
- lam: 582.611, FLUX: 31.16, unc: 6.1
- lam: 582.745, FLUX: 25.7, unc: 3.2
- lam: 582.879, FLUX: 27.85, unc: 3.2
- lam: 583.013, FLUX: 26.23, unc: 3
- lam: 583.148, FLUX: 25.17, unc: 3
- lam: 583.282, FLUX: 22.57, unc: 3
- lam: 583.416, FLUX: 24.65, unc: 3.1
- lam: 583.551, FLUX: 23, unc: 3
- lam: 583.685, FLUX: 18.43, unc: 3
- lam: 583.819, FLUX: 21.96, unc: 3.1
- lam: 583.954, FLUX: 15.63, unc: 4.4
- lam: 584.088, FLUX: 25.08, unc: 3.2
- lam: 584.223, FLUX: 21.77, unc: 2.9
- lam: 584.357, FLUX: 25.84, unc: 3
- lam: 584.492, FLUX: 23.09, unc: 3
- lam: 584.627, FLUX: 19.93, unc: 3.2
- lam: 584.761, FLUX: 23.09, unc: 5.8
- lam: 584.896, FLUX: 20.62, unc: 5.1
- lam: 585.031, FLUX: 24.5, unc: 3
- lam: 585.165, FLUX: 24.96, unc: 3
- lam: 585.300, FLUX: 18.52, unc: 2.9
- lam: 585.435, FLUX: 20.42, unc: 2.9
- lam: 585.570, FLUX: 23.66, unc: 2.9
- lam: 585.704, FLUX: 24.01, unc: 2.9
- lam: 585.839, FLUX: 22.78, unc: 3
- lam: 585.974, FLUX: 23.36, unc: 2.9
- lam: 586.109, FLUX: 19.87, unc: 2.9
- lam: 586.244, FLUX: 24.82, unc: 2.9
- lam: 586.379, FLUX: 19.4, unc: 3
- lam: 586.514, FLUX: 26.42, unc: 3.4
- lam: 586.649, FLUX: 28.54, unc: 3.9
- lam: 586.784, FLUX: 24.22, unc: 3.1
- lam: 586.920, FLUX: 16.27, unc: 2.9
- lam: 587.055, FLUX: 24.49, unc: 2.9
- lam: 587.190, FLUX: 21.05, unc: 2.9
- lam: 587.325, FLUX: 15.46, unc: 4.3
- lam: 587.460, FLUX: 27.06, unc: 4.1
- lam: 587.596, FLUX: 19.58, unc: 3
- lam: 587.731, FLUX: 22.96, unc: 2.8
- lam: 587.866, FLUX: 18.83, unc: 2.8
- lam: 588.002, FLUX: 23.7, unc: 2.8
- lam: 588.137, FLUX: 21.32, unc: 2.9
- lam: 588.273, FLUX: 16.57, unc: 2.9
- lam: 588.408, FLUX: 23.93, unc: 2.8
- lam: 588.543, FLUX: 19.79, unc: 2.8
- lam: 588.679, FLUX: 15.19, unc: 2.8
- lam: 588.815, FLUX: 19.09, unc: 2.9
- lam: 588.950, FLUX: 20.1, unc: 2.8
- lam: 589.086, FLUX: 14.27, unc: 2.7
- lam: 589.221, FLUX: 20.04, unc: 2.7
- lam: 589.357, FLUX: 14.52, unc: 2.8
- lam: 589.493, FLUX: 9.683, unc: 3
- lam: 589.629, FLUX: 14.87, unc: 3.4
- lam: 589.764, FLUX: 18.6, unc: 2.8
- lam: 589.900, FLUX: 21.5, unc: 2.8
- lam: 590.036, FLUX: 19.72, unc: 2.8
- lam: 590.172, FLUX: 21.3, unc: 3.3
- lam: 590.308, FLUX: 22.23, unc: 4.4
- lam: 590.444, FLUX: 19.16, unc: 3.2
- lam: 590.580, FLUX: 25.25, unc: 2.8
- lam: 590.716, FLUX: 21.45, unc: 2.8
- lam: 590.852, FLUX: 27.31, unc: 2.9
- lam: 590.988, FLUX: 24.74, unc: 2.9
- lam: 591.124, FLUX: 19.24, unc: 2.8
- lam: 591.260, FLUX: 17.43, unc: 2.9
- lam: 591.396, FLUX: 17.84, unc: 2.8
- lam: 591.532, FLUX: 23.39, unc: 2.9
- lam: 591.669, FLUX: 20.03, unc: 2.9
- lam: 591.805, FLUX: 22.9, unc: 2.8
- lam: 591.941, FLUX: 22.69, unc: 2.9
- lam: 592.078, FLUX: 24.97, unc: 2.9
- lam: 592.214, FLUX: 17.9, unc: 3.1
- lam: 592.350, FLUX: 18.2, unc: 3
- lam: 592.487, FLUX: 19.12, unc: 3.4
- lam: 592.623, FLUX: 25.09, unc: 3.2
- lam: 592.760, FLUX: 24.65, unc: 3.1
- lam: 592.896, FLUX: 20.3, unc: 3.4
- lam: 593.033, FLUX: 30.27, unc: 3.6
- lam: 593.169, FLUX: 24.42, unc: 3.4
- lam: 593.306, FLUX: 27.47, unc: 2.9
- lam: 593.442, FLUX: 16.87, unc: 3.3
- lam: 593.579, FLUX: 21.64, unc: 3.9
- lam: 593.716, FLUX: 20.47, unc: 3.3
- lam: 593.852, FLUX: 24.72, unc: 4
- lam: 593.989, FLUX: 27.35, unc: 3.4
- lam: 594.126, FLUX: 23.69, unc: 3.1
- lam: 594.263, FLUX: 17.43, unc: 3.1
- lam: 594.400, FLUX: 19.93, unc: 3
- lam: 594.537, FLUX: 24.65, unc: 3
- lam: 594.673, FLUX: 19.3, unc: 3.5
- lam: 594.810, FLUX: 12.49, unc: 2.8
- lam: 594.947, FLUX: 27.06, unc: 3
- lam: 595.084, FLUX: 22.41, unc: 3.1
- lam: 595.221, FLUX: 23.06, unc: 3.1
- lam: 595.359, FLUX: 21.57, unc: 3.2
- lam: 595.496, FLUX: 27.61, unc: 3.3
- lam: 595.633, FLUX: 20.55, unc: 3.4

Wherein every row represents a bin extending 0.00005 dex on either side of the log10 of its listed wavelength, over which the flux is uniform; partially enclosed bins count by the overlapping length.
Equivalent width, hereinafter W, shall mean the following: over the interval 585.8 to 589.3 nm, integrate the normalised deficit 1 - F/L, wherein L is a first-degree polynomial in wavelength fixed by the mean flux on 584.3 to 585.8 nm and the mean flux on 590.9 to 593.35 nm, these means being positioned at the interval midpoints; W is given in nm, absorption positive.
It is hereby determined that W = 0.22 nm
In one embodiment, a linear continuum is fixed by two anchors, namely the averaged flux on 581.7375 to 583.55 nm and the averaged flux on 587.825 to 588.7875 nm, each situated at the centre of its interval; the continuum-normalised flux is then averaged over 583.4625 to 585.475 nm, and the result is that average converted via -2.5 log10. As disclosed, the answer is 0.083 mag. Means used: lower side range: 25.3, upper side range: 19.9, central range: 21.8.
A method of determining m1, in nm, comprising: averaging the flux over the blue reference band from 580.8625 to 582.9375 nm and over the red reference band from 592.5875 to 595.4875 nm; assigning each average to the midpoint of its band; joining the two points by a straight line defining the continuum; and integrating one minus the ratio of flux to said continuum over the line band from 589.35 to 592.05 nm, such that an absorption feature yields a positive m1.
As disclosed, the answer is 0.35 nm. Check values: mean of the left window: 25.3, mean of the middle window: 20.4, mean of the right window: 22.7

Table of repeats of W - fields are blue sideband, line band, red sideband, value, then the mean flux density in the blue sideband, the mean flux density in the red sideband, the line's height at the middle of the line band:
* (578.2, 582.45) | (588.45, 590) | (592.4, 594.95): 0.363 nm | 22.8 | 22.3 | 22.5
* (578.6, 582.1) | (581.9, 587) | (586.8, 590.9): -0.422 nm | 23.1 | 19.9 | 21.5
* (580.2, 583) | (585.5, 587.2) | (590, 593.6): -0.003 nm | 23.8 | 22.1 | 23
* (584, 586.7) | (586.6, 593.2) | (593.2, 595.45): 0.483 nm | 22.9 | 22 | 22.5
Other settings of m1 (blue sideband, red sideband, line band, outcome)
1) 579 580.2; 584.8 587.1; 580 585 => 0.06 nm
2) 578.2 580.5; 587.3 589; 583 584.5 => -0.08 nm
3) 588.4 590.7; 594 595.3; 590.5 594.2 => -0.44 nm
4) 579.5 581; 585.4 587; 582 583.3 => -0.21 nm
